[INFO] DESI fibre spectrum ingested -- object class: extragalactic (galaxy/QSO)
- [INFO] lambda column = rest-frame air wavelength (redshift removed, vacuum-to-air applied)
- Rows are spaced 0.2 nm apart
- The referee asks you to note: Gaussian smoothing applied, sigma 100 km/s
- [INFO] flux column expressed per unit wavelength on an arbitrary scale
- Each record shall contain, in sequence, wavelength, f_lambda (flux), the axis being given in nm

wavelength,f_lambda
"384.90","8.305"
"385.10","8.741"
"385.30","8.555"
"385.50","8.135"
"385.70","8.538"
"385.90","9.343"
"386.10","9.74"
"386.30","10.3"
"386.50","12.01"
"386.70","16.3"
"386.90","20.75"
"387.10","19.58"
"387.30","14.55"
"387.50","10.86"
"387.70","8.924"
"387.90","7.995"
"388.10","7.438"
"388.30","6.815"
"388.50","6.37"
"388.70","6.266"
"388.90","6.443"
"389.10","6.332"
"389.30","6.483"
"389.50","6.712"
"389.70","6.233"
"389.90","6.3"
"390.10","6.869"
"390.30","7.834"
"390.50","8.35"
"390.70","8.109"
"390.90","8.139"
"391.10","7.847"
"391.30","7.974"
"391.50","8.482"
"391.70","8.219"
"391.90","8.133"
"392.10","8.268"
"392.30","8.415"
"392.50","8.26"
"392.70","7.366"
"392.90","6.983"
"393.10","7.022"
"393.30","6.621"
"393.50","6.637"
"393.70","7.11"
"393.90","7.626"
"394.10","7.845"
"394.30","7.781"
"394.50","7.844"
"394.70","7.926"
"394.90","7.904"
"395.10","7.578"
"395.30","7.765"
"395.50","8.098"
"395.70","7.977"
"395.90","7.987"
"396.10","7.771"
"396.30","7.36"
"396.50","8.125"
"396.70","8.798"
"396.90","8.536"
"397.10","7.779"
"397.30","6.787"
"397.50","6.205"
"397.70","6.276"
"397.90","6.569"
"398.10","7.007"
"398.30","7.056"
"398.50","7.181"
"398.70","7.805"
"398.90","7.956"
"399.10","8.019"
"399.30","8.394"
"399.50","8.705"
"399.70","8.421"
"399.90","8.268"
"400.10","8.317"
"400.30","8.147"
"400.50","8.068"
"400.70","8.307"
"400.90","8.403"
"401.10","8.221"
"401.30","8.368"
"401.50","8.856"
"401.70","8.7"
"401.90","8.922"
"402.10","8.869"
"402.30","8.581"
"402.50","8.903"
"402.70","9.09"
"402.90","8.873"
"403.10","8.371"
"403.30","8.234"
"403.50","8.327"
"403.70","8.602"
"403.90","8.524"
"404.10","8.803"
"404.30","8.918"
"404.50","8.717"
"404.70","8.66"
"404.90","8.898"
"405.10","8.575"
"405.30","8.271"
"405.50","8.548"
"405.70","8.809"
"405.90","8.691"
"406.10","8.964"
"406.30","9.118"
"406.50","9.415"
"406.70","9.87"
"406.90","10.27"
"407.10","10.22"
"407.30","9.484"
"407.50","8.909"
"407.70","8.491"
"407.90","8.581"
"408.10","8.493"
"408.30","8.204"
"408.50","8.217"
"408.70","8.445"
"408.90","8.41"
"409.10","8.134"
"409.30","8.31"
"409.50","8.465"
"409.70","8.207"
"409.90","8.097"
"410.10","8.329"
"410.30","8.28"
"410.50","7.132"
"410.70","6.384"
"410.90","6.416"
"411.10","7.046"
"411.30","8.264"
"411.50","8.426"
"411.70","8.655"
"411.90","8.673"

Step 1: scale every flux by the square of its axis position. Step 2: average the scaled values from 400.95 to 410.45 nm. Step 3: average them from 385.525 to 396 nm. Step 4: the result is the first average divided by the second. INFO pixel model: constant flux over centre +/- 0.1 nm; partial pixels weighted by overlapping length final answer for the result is 1.1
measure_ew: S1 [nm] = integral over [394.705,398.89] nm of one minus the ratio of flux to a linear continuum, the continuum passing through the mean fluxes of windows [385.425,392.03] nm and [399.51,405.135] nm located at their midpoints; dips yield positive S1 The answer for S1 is 0.602 nm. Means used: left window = 9.16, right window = 8.57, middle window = 7.55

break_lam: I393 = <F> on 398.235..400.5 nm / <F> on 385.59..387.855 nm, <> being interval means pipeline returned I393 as 0.6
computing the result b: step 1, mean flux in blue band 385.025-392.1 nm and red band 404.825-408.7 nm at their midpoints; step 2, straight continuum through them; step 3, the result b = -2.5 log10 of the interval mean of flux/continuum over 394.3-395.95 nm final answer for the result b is 0.15 mag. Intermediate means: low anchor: 9.12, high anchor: 8.94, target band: 7.88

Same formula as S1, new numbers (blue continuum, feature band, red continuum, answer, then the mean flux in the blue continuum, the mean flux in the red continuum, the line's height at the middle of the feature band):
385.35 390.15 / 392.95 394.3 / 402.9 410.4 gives 0.307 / 9.57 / 8.7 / 9.3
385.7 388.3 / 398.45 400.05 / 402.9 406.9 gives 0.271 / 12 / 8.79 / 9.79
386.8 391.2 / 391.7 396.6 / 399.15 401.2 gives 0.524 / 8.87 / 8.32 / 8.62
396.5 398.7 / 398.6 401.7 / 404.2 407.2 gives -0.179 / 7.29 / 9.06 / 7.85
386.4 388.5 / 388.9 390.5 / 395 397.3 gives 0.624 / 12.2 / 7.93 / 11.1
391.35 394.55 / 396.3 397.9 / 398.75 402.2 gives 0.125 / 7.67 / 8.4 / 8.07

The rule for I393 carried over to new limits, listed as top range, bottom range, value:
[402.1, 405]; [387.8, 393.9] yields 1.18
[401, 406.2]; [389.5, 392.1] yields 1.13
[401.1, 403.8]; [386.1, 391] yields 0.92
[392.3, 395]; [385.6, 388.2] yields 0.62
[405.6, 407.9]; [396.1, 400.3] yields 1.20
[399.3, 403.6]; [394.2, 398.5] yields 1.13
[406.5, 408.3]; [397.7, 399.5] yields 1.23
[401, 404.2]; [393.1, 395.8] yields 1.14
